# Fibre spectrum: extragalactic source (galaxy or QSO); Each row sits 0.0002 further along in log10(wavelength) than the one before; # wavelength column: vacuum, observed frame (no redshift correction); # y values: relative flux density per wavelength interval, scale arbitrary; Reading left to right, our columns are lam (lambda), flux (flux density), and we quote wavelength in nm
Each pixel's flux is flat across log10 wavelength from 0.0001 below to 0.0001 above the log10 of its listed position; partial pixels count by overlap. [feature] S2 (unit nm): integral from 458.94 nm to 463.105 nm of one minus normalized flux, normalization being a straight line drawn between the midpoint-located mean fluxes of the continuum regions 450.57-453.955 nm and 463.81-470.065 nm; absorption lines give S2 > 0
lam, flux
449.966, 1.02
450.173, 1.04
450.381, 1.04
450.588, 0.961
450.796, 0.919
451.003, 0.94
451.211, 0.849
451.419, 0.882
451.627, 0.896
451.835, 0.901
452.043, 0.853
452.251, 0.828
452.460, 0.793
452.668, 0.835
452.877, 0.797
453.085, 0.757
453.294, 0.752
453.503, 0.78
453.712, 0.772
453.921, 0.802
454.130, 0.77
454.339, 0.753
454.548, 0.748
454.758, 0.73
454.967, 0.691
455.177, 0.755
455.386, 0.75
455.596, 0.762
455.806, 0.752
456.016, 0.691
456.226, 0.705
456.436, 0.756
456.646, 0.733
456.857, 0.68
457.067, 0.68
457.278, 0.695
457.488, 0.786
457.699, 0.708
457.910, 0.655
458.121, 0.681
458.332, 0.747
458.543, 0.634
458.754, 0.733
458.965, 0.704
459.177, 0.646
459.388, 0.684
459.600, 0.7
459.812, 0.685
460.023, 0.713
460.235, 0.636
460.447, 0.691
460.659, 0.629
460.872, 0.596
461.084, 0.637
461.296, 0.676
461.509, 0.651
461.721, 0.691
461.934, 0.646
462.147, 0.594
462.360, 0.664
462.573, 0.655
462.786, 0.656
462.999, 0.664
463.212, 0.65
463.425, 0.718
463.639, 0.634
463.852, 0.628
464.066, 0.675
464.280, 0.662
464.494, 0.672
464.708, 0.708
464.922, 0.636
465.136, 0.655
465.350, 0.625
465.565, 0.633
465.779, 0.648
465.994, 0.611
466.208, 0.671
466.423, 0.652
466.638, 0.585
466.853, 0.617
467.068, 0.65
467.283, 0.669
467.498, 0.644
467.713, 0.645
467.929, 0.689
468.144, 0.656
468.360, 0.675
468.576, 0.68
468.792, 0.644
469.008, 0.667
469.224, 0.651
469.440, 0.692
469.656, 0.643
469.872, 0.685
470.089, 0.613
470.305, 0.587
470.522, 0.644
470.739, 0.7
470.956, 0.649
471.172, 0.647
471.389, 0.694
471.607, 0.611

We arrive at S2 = 0.39 nm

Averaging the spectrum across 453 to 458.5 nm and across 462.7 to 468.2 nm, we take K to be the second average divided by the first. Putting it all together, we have 0.89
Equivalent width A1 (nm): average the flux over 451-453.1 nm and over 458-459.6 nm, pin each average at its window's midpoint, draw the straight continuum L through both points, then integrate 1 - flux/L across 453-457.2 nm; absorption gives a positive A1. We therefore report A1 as 0.19 nm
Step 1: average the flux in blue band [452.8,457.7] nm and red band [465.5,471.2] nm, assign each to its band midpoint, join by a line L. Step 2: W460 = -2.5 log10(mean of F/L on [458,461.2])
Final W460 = 0.06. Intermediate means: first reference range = 0.742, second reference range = 0.65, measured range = 0.674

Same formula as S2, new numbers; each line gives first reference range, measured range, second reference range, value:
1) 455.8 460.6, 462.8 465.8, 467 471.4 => 0.08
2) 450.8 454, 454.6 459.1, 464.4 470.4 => 0.36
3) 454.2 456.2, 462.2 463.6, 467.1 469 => 0.06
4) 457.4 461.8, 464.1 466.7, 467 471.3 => 0.07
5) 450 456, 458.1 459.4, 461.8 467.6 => 0.08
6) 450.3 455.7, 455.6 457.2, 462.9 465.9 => 0.11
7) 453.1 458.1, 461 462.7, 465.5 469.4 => 0.09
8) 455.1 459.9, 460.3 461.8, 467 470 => 0.09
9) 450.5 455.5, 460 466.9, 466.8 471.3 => 0.58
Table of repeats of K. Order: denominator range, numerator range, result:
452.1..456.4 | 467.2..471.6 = 0.86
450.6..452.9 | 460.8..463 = 0.75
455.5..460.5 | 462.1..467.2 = 0.92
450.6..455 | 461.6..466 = 0.80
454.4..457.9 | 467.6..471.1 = 0.91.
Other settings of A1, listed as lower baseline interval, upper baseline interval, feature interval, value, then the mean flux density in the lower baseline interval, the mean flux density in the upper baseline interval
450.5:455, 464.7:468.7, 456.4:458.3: 0.14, 0.82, 0.648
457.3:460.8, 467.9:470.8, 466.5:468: 0.05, 0.689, 0.657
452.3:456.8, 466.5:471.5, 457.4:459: 0.05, 0.756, 0.653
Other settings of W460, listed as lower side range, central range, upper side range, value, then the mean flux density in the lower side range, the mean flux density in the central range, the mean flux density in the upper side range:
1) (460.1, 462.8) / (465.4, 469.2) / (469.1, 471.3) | 0.00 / 0.648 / 0.649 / 0.652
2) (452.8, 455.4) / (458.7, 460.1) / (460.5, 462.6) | -0.03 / 0.758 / 0.693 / 0.644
